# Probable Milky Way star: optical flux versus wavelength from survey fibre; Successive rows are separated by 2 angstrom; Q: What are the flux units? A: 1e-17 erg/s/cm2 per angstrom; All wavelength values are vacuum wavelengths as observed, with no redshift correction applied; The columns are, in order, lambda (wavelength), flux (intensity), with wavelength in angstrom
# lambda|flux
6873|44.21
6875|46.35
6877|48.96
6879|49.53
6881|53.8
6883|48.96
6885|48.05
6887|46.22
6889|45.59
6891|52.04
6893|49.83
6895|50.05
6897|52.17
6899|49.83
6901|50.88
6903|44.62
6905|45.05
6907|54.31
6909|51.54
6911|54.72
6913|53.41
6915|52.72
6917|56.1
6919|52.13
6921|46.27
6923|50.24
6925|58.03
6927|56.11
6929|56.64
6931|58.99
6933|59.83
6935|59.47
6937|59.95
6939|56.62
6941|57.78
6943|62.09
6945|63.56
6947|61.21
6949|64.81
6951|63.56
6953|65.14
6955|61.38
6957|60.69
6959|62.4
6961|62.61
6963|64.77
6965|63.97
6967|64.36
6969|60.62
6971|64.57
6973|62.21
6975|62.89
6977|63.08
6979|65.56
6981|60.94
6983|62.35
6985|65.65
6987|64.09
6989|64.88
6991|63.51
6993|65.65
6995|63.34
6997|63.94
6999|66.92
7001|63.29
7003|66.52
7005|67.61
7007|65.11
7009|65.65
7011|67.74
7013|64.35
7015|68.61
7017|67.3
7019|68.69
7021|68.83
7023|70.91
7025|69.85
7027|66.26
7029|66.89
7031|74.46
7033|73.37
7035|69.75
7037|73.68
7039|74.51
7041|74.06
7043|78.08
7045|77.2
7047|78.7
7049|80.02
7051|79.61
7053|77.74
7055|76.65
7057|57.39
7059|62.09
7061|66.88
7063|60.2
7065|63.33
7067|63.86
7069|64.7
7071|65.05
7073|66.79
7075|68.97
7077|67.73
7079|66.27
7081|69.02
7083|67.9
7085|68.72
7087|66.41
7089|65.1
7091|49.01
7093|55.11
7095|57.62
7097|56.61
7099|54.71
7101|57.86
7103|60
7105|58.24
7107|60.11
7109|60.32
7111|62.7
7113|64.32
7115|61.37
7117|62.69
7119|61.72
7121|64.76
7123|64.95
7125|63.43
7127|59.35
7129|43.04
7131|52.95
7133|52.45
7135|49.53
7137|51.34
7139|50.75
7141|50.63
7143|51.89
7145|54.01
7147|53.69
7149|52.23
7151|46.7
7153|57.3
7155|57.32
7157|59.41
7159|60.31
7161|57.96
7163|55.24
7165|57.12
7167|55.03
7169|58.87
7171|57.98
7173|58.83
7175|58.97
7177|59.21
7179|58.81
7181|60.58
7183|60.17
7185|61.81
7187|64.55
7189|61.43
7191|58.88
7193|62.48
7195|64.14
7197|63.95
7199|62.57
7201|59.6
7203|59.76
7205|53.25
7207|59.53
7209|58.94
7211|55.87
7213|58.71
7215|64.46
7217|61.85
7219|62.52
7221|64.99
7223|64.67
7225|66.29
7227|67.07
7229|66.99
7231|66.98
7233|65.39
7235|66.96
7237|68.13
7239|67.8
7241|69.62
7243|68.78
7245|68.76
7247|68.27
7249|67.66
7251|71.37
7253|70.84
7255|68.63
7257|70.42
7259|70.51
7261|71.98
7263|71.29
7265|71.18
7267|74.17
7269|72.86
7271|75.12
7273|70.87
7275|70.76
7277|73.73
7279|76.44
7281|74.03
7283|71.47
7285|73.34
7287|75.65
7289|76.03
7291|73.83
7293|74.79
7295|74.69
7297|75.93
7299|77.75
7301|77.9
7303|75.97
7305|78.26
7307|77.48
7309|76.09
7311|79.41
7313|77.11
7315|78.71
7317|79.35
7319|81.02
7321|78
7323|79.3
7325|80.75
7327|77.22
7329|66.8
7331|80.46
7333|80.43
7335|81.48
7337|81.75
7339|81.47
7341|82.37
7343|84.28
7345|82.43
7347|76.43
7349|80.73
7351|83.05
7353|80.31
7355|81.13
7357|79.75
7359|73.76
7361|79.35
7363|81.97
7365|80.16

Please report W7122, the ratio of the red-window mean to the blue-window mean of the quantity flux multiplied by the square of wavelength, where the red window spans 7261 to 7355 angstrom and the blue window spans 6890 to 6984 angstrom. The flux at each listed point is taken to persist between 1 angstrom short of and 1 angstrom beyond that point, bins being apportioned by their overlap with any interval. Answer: 1.48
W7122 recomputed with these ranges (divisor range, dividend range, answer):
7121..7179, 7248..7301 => 1.36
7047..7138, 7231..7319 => 1.23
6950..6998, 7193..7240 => 1.06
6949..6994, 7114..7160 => 0.92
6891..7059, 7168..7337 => 1.19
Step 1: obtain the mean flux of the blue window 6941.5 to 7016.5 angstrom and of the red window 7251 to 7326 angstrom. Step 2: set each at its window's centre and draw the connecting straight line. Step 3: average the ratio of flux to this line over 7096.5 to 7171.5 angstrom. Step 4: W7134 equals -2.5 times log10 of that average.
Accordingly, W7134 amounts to 0.22 mag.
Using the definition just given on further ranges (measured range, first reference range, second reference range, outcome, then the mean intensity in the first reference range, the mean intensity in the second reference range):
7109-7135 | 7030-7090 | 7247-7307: 0.20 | 69.9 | 73.3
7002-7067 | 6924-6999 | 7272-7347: -0.07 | 62.2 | 77.2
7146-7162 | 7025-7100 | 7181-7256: 0.18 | 67.7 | 64.1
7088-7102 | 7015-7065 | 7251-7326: 0.26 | 71.2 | 75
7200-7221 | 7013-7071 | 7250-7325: 0.22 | 70.3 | 74.8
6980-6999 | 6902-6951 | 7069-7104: -0.10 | 55.8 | 62.6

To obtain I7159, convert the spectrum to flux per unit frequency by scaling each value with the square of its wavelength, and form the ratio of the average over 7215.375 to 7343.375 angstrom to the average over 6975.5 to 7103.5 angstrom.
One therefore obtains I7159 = 1.2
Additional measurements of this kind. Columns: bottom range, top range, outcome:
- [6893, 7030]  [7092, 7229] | 1.02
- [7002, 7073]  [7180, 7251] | 0.96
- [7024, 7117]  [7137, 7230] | 0.92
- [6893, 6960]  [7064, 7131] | 1.16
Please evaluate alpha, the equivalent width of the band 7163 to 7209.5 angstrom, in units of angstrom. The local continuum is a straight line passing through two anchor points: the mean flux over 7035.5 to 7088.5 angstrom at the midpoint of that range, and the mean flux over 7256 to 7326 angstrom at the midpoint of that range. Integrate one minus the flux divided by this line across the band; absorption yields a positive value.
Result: 8.3 angstrom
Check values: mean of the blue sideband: 69.8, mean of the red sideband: 75.3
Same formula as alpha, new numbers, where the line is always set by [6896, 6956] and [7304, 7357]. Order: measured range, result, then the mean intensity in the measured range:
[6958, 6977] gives -1.6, 63.2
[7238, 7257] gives 1.4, 69.2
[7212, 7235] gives 2.7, 64.6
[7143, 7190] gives 8.3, 57.6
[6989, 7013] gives -2.0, 65.3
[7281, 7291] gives 0.4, 74.1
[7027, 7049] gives -4.0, 74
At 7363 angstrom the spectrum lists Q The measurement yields 81.97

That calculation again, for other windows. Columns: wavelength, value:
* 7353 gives 80.31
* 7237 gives 68.13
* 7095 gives 57.62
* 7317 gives 79.35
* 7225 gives 66.29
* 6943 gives 62.09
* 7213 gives 58.71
